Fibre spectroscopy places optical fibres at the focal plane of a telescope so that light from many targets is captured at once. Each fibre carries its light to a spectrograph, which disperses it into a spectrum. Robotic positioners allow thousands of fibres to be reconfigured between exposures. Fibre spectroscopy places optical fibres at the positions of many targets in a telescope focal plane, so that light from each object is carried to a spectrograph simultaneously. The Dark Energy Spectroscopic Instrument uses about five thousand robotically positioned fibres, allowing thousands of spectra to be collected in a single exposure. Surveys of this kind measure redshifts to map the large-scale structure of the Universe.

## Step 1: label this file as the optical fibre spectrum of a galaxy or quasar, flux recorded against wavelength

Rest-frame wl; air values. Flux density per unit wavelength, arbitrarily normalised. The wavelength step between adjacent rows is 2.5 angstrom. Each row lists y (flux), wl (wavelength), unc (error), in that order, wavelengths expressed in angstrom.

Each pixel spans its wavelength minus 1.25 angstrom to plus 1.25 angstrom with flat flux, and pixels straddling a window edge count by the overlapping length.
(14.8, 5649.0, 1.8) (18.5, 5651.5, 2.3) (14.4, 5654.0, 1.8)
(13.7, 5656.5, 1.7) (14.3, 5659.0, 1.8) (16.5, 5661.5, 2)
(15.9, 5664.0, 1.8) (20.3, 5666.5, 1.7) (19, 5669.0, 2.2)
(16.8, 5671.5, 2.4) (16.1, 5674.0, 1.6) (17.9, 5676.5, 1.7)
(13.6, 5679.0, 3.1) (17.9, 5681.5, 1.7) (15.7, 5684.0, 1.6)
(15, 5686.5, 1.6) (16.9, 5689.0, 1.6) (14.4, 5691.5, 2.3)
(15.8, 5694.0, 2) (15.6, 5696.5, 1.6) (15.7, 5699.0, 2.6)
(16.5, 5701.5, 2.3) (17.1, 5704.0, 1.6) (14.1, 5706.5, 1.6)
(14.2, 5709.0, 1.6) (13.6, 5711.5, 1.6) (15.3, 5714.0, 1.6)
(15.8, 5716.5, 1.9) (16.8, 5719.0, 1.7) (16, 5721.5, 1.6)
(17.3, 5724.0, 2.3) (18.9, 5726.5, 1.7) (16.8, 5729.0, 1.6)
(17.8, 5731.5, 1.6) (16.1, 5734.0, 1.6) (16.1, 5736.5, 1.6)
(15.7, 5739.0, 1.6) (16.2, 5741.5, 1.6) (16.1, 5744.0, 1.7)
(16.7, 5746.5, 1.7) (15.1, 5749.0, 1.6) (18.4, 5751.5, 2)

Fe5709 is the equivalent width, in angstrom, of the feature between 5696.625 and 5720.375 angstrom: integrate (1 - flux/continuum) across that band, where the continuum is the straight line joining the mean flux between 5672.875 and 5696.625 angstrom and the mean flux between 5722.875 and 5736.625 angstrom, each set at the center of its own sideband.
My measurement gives 1.6 angstrom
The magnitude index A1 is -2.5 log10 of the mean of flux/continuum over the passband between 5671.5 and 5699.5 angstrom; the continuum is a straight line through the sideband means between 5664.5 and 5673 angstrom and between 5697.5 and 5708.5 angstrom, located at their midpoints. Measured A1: 0.08 mag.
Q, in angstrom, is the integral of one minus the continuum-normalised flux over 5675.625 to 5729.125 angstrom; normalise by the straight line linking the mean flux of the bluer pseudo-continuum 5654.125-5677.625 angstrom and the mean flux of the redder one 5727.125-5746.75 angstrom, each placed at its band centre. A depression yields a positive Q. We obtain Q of 2.0 angstrom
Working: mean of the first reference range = 16.6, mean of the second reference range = 16.5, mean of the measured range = 15.9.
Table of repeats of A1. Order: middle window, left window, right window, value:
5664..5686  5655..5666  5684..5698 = -0.10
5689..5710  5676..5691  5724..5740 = 0.05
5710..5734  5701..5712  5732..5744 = -0.05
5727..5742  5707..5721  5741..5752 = -0.04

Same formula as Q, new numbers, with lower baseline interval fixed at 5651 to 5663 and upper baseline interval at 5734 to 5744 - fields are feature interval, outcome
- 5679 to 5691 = -0.3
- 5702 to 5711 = 0.4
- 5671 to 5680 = -0.4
